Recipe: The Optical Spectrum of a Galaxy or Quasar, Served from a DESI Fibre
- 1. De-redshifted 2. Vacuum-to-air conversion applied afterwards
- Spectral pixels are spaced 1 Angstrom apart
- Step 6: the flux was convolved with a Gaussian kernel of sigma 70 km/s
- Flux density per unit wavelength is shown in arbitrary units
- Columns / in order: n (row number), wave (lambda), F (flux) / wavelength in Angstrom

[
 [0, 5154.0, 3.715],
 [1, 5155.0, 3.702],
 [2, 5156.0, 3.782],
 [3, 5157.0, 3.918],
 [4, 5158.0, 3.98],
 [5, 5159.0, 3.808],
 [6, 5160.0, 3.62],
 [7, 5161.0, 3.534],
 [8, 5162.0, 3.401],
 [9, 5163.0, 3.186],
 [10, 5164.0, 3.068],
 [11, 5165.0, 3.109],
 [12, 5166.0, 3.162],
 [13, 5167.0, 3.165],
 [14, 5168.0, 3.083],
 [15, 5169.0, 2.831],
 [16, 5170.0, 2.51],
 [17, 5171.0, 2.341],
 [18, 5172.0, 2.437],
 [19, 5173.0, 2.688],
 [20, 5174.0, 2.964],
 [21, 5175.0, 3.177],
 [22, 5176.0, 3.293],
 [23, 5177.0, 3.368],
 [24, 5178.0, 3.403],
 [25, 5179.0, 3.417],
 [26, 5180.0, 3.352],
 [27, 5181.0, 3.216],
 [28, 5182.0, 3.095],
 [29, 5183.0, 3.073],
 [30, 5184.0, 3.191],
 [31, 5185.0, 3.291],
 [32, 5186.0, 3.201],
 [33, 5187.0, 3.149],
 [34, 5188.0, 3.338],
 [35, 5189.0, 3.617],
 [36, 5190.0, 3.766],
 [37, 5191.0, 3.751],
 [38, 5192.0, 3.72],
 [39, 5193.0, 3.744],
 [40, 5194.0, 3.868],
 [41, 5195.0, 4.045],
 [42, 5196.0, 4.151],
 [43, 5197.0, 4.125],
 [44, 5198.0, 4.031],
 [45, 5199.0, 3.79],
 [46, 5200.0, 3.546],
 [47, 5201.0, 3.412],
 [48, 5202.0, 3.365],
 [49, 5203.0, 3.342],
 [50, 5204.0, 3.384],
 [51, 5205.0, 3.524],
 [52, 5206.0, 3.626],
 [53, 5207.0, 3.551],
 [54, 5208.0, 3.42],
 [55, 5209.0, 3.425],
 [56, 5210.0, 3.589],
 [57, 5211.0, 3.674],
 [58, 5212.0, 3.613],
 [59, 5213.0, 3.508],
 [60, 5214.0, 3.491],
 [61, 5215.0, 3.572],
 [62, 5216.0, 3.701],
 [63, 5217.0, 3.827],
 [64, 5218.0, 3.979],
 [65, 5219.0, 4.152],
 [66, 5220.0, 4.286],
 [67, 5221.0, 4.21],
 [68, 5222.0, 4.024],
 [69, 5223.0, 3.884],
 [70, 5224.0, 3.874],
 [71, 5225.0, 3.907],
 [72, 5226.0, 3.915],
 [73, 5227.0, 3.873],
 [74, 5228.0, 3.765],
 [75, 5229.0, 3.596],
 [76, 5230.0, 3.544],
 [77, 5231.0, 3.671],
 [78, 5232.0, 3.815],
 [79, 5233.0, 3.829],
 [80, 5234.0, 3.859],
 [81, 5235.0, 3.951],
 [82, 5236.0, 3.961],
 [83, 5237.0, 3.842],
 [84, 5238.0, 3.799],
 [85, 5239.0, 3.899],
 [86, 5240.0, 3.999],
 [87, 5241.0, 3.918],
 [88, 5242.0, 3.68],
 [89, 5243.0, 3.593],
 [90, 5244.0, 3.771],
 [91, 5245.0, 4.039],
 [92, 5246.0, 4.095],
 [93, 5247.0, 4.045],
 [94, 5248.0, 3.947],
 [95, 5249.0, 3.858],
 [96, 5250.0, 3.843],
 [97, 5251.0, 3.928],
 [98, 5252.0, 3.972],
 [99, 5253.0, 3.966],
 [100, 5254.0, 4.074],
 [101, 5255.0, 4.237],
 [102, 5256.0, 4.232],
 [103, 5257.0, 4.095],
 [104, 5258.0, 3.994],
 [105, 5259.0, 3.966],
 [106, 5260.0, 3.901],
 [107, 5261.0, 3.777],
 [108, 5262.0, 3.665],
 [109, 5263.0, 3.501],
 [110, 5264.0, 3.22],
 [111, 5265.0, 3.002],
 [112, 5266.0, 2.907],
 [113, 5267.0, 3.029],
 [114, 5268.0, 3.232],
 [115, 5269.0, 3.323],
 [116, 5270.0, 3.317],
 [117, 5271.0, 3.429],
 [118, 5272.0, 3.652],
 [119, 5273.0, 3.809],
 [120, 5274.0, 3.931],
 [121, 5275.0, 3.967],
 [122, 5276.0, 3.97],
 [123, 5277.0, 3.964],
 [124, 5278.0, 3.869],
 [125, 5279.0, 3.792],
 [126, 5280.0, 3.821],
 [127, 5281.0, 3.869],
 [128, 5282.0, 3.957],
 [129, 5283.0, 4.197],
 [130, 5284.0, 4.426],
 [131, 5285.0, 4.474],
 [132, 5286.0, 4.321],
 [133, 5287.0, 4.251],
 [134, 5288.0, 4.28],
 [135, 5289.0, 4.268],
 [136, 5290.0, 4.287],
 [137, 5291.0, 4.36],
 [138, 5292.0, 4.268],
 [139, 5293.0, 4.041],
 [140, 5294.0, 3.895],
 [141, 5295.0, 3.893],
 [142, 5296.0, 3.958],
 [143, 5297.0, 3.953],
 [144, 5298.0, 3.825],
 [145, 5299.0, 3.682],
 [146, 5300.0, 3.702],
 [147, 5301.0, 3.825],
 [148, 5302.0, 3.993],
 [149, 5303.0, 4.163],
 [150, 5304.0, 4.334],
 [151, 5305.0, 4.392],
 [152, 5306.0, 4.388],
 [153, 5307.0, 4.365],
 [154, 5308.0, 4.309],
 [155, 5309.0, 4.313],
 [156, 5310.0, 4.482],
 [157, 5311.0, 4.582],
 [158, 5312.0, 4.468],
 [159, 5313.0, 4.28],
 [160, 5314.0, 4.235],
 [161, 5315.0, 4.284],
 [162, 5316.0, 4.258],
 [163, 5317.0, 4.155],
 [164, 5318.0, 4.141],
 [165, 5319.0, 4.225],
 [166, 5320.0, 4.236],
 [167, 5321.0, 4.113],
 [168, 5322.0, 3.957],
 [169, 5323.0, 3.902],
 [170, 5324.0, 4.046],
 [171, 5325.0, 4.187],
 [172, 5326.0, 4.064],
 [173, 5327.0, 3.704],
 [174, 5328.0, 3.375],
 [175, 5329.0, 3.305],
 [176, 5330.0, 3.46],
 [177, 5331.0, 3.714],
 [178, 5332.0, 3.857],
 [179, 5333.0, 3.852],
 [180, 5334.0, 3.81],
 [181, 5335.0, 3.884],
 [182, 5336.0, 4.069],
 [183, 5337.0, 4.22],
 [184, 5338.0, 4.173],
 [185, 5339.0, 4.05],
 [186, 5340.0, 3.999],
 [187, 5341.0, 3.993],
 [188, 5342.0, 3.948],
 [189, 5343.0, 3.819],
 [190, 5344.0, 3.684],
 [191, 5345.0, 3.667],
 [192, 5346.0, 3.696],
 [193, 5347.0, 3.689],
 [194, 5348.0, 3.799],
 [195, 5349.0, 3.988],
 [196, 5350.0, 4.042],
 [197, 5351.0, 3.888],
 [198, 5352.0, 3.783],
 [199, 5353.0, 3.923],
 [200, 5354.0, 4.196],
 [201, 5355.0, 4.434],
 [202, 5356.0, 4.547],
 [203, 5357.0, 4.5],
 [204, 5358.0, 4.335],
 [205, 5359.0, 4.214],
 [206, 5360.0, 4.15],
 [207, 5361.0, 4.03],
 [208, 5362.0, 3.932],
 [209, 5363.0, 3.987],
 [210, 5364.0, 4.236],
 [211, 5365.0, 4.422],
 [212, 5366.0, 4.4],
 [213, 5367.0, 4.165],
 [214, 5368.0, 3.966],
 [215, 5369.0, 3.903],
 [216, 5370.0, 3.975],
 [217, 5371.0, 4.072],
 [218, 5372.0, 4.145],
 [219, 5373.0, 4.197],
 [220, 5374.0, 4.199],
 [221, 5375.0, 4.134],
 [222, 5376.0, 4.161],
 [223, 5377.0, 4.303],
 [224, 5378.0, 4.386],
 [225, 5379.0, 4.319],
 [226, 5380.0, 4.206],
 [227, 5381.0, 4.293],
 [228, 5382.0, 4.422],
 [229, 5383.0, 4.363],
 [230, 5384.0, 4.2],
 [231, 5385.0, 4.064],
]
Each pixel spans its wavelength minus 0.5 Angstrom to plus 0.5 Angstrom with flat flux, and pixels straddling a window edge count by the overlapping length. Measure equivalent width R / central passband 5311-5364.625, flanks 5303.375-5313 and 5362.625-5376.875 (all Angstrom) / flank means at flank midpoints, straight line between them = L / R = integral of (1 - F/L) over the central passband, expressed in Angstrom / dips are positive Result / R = 3.2 Angstrom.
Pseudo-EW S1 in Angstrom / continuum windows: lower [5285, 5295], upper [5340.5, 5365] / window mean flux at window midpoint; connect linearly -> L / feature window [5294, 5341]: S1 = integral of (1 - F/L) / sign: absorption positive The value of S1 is 1.0 Angstrom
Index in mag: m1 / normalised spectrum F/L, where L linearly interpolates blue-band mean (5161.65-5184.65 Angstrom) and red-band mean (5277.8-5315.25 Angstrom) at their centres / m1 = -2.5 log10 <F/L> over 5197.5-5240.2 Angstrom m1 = -0.083 mag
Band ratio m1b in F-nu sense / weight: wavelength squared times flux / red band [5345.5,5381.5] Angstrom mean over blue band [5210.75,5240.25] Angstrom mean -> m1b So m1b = 1.13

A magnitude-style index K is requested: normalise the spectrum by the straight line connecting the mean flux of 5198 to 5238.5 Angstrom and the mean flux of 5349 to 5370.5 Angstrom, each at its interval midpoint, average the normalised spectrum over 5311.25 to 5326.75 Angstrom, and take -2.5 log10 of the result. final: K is -0.04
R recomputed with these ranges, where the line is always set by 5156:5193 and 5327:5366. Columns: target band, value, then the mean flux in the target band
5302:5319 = -2.17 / 4.31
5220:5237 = -1.85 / 3.87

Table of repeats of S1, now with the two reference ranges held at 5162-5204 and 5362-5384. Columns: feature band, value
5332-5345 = 0.3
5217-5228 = -1.5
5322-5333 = 0.6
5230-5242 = -0.9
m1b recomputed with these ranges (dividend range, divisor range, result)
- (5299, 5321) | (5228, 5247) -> 1.13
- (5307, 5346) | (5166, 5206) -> 1.26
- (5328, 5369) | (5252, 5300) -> 1.06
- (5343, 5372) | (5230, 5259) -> 1.08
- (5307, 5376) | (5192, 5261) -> 1.11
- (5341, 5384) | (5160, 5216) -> 1.30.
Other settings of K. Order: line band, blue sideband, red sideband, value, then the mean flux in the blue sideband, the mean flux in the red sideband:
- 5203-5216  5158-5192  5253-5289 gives -0.03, 3.22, 3.82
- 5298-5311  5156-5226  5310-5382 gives -0.07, 3.5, 4.07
